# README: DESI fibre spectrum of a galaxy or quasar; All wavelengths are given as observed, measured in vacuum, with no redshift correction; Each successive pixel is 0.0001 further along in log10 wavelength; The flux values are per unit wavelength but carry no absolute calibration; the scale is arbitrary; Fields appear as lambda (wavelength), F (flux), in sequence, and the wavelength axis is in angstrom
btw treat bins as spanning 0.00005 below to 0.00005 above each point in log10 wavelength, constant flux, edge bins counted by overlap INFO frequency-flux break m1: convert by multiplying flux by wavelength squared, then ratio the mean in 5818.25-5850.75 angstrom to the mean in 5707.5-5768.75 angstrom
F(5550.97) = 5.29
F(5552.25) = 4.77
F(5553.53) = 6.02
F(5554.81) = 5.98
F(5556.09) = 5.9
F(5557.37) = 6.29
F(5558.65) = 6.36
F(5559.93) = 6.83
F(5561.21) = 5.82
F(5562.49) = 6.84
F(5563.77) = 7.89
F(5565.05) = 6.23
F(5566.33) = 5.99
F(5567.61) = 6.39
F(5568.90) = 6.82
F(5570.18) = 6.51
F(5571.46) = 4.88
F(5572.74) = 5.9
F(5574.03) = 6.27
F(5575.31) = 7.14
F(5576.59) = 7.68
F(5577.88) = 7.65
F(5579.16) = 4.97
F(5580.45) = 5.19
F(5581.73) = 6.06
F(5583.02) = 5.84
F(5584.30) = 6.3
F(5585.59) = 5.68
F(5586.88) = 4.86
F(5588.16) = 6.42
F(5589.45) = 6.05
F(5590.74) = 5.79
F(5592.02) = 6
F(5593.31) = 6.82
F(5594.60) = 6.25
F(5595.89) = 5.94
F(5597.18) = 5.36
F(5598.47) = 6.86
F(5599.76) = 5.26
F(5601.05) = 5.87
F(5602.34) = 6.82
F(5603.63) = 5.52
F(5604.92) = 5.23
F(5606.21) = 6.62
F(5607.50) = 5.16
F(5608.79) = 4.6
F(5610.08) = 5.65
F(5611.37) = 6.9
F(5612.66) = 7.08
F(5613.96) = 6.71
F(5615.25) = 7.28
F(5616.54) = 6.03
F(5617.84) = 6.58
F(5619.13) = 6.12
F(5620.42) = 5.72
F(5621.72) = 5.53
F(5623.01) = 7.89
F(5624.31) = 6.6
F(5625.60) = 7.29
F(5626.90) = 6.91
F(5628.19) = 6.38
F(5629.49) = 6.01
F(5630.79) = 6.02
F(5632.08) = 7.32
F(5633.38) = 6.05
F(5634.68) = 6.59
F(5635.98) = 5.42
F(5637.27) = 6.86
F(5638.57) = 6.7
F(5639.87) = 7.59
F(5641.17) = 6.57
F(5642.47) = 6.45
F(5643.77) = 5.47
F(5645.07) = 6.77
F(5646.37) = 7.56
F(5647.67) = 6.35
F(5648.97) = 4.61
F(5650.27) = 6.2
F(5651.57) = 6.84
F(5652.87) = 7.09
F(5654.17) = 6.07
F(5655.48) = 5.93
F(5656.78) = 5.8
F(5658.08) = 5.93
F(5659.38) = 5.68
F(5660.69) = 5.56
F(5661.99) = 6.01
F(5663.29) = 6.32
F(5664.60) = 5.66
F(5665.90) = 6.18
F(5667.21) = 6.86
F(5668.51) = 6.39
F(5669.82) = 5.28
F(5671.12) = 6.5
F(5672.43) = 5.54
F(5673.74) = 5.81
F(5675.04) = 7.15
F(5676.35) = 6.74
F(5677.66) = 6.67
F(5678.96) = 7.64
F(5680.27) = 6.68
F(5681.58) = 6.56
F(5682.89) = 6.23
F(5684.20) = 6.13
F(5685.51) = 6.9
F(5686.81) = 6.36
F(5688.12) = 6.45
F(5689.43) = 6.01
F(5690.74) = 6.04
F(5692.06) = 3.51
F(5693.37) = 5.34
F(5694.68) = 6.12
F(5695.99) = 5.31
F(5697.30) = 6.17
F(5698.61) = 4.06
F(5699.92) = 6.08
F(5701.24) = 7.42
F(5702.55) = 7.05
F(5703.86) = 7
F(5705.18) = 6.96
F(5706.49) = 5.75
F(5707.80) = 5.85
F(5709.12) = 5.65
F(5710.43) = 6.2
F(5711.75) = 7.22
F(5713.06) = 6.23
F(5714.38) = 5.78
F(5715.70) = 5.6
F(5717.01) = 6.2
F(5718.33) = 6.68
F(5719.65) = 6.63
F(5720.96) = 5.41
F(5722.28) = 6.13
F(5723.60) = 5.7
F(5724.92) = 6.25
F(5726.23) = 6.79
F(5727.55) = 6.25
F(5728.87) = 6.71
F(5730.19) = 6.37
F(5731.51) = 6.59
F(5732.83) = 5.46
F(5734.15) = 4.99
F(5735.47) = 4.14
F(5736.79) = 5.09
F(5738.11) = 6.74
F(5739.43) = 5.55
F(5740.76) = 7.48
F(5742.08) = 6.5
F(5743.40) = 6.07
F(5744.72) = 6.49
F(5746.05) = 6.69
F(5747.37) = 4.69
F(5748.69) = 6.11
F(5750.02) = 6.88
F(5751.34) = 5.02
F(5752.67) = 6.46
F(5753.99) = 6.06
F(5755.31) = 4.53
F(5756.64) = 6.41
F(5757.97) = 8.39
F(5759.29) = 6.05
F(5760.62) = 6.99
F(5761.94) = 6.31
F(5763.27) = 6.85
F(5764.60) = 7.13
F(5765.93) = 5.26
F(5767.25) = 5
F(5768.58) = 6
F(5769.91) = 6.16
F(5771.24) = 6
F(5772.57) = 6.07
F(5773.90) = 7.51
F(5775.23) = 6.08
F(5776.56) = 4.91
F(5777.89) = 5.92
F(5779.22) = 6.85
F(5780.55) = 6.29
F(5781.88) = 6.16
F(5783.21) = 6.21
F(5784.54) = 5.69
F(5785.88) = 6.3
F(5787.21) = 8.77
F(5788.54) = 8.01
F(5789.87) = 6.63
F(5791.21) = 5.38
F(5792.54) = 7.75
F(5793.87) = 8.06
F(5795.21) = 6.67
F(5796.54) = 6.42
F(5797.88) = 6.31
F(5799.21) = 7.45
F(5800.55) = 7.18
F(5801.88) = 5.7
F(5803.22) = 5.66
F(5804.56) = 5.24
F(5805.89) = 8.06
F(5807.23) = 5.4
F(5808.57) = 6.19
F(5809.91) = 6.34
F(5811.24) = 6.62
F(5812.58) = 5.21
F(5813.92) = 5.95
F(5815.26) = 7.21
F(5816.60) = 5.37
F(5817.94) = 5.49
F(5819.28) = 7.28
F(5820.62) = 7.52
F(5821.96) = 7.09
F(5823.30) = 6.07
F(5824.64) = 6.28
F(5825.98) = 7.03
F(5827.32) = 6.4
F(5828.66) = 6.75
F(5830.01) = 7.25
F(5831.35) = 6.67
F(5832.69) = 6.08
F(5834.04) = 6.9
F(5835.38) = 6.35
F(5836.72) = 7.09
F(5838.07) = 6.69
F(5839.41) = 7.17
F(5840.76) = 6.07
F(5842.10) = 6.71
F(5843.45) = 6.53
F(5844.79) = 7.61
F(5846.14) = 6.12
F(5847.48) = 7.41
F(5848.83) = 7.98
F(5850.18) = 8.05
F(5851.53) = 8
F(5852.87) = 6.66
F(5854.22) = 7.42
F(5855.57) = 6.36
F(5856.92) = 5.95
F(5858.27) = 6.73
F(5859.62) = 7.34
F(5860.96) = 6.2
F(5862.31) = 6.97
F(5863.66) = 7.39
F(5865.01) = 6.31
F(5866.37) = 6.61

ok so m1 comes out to 1.2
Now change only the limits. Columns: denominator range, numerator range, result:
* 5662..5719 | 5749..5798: 1.07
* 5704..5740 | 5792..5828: 1.11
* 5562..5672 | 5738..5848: 1.10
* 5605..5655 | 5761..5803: 1.07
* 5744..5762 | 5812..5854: 1.12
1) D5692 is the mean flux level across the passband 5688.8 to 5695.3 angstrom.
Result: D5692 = 5.39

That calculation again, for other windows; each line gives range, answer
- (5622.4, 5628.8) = 7.01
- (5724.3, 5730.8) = 6.48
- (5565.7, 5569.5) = 6.39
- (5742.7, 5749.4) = 6.02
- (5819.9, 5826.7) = 6.8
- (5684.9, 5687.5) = 6.65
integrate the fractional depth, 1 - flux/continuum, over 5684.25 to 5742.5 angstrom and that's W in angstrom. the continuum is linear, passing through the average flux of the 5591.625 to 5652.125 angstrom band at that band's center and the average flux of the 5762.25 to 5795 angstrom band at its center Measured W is 3.0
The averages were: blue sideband 6.31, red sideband 6.46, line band 6.06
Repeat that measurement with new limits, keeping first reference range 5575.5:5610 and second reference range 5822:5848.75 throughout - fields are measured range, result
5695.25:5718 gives 0.6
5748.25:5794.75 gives 0.9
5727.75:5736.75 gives 1.0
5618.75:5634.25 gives -1.1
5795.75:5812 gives 0.6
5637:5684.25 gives -1.2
